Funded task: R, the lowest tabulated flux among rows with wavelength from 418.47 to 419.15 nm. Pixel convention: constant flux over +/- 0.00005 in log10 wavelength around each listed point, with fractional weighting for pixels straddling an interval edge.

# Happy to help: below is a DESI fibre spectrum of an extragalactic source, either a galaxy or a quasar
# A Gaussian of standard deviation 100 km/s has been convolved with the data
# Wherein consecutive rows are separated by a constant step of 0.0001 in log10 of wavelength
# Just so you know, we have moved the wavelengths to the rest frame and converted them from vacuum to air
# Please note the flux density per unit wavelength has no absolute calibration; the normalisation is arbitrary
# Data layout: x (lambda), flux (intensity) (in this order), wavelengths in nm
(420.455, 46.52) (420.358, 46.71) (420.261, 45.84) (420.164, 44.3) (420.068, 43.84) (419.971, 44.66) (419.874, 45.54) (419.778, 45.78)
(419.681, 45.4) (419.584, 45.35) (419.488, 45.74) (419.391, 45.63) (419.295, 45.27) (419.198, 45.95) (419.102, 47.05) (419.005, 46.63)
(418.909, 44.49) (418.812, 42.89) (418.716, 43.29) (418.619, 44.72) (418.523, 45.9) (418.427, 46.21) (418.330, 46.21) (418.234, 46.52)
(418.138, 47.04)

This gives 42.89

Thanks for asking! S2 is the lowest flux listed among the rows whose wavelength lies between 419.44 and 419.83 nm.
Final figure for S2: 45.35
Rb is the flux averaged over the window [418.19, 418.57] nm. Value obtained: 46.2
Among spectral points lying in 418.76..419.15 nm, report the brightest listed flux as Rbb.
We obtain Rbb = 47.05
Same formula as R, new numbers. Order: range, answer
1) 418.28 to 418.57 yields 45.9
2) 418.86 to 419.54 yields 44.49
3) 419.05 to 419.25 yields 45.95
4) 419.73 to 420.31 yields 43.84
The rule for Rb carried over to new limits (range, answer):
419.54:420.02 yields 45.3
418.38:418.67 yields 45.6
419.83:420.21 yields 44.6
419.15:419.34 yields 45.6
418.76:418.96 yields 43.8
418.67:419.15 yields 44.9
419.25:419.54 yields 45.7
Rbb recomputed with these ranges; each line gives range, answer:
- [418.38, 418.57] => 46.21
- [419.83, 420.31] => 45.84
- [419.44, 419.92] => 45.78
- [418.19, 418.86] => 46.52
